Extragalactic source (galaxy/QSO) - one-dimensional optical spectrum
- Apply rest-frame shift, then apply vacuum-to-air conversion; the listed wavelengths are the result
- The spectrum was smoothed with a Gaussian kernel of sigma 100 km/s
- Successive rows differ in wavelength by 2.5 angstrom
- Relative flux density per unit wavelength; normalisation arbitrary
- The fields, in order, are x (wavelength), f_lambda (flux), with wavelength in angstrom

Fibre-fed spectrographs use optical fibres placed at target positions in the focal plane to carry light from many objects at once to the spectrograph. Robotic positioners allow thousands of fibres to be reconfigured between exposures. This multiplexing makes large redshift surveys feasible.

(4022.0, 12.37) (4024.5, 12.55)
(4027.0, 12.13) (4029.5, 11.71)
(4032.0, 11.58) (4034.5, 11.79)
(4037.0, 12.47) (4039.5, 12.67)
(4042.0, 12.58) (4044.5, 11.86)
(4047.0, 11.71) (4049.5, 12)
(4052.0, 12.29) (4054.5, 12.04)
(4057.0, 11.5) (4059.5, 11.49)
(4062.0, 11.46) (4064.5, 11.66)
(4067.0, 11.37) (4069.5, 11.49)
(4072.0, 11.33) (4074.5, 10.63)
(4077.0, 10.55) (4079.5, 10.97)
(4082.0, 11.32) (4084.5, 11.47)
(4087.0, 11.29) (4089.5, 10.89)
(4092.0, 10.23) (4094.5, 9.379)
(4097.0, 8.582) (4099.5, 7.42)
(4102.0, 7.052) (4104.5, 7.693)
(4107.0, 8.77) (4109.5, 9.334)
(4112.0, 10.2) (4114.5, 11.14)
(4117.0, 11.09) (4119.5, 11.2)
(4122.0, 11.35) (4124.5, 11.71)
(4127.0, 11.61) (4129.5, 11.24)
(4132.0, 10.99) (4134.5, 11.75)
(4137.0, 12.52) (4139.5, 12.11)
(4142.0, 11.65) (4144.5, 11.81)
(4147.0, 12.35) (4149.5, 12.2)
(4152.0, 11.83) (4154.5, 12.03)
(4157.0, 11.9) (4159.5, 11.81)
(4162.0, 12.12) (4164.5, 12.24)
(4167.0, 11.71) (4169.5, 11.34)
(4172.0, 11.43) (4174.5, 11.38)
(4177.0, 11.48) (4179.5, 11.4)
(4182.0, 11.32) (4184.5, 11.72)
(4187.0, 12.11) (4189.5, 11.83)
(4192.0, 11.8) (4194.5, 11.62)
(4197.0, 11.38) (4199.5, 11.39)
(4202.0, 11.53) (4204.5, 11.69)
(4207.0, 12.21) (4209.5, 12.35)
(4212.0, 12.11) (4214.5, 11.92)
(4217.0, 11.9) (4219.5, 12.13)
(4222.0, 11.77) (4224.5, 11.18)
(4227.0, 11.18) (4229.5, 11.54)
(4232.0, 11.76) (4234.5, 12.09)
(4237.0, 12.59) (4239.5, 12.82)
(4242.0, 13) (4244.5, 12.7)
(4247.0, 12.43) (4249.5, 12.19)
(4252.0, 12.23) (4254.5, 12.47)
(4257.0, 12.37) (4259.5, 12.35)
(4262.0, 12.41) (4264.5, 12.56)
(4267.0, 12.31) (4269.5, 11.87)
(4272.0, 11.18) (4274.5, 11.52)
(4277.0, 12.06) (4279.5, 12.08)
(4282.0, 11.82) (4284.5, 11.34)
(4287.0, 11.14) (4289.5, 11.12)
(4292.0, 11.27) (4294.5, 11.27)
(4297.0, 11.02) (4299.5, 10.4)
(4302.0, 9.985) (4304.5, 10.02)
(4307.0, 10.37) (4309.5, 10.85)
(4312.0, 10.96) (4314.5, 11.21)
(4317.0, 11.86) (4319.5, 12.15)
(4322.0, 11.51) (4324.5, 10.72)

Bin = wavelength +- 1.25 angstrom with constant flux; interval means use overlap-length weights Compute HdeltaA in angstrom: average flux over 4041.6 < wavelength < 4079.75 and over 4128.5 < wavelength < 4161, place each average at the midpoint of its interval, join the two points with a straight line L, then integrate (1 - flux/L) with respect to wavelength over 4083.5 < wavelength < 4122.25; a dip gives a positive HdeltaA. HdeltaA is 6.43 angstrom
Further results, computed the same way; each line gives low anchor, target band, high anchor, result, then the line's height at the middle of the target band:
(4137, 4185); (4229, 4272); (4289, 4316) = -4.5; 11.1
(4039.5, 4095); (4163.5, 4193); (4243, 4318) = -0.4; 11.5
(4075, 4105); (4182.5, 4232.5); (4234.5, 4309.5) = -3.1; 11.1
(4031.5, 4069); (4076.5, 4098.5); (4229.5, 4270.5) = 2.8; 12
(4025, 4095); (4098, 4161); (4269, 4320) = 2.9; 11.4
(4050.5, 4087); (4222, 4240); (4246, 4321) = -0.5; 11.5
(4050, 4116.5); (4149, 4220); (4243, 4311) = -4.6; 11.1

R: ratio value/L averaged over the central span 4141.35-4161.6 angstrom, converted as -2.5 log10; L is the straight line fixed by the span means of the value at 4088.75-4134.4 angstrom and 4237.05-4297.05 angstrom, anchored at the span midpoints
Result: -0.14 mag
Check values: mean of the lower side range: 10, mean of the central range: 12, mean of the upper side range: 12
